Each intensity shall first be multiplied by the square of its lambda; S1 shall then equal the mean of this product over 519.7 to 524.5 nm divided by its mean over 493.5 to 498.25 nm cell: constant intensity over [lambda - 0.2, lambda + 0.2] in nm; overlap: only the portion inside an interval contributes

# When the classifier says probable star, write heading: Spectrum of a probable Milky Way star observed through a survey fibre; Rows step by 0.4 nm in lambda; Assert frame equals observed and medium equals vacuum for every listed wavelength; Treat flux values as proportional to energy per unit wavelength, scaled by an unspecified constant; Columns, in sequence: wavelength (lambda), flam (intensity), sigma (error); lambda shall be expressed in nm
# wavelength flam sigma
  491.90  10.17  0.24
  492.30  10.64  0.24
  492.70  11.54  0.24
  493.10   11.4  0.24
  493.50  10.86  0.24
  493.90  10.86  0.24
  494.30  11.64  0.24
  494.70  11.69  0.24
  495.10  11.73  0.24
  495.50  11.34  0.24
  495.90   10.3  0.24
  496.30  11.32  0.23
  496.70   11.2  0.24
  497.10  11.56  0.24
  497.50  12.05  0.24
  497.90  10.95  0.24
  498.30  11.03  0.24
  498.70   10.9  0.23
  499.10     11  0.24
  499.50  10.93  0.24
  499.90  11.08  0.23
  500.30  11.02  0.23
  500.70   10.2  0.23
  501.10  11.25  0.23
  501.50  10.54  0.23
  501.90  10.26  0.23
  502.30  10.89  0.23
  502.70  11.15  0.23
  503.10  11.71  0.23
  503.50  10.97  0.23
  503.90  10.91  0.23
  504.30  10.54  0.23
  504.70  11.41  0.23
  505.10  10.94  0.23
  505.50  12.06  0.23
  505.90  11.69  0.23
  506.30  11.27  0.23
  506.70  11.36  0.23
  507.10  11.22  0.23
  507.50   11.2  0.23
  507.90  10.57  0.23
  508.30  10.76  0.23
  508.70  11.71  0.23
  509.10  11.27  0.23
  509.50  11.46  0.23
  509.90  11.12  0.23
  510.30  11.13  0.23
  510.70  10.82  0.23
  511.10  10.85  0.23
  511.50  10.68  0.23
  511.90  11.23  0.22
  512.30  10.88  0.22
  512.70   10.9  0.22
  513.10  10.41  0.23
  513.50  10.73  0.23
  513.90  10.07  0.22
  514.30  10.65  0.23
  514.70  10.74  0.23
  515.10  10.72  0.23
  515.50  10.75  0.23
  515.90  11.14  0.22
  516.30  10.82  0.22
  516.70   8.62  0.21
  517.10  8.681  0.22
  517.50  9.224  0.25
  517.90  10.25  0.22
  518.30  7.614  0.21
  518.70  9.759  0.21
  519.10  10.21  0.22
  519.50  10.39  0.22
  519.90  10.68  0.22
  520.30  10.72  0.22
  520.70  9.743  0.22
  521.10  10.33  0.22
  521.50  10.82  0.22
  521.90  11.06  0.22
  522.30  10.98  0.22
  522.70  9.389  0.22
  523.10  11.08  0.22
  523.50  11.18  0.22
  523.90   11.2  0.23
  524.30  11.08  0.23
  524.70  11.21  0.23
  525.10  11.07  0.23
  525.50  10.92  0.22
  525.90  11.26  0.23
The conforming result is 1.05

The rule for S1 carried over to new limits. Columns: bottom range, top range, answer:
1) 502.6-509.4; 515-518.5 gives 0.90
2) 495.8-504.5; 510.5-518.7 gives 0.99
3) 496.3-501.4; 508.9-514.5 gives 1.03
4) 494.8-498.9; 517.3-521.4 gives 0.96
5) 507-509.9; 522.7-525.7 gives 1.05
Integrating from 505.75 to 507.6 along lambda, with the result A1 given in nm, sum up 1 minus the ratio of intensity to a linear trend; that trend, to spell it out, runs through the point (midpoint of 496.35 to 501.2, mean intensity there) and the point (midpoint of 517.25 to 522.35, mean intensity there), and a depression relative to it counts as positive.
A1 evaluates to -0.107 nm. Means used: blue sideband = 11.1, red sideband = 10.1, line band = 11.3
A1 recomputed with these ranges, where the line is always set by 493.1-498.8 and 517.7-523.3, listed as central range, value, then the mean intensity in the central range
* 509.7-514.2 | -0.09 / 10.8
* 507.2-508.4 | -0.01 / 10.9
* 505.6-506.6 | -0.06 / 11.5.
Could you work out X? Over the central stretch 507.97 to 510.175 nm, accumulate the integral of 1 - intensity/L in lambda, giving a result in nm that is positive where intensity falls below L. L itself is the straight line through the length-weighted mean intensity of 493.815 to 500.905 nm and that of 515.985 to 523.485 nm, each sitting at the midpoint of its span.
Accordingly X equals -0.13 nm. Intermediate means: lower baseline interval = 11.2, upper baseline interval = 10.1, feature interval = 11.2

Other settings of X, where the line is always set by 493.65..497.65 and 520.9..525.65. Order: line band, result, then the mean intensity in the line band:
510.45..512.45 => 0.03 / 10.9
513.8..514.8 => 0.05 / 10.5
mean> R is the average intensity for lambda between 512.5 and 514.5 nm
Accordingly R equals 10.6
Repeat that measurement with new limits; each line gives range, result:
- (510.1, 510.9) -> 11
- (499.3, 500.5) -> 11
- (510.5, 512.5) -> 10.9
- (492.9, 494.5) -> 11.2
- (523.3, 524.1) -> 11.2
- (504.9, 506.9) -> 11.5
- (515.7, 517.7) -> 9.7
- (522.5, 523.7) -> 10.5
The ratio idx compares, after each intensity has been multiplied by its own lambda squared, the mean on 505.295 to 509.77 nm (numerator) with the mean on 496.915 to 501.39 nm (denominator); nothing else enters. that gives 1.06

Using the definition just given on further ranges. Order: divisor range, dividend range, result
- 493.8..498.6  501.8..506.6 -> 1.02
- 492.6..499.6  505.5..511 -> 1.05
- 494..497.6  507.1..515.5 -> 1.02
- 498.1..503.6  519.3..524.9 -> 1.07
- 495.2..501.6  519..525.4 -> 1.06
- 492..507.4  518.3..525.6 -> 1.04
